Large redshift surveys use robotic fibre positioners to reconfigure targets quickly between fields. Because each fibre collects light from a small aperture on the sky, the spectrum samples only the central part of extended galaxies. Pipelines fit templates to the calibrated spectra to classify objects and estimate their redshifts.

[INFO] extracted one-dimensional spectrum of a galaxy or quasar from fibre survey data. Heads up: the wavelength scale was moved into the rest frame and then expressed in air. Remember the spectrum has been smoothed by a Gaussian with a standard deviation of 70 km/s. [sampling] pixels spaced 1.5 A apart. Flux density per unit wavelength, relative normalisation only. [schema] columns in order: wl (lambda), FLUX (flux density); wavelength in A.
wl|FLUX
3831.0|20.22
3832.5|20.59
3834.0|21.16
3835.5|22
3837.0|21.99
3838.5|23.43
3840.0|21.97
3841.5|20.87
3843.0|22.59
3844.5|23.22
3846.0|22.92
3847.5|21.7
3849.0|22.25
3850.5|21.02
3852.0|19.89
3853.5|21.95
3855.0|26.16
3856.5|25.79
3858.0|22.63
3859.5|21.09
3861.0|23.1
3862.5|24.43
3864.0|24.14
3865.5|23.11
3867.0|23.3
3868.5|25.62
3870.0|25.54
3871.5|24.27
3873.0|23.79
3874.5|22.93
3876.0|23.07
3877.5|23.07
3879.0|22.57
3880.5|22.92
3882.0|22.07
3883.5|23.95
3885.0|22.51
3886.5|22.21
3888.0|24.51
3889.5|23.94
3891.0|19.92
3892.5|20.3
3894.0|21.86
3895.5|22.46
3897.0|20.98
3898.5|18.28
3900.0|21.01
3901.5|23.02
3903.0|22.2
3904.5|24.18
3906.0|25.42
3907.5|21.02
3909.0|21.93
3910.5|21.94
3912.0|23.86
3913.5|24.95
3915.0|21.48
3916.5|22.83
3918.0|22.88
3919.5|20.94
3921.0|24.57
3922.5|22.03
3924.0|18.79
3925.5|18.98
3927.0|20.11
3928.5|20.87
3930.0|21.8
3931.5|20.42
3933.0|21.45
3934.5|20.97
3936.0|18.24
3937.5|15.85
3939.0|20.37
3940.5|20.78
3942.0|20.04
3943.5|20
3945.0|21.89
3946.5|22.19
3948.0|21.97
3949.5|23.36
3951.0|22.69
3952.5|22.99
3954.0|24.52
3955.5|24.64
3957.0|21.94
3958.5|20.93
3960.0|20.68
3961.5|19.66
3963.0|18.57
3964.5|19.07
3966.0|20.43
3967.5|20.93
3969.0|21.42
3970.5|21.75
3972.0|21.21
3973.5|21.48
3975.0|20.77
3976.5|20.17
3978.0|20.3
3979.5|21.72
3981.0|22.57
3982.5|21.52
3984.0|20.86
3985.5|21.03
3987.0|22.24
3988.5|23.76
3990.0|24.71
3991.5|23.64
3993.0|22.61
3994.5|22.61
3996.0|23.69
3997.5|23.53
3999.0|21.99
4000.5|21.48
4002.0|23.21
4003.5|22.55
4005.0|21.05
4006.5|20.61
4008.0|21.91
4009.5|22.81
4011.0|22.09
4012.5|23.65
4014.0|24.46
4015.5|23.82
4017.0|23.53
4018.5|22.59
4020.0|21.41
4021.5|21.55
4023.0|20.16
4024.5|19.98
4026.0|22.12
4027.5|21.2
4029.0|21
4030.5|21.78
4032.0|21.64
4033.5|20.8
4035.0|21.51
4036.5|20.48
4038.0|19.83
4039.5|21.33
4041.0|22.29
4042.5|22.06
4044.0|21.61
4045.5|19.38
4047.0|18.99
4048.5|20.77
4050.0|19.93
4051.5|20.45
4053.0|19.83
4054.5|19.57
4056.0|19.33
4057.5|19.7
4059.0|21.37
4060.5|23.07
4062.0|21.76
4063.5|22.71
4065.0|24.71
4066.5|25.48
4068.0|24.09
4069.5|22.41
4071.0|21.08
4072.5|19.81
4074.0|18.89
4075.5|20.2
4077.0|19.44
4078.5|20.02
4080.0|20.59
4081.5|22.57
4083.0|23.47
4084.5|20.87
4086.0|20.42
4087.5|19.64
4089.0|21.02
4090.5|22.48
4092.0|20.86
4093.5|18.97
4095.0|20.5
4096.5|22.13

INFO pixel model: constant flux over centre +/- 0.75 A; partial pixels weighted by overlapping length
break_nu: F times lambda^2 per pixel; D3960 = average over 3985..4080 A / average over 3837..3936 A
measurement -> 1.04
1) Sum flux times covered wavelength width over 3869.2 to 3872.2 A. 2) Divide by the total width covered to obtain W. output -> 24.9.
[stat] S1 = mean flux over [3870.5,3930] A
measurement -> 22.3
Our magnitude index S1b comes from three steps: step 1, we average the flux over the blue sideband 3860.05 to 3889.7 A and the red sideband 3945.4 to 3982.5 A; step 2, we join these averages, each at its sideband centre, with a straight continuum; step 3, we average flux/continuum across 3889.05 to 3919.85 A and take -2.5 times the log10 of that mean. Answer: 0.03 mag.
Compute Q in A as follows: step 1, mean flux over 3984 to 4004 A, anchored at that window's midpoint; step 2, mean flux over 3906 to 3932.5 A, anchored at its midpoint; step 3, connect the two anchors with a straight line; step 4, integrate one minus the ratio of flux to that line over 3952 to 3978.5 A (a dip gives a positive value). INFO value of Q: 1.45 A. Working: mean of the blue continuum 21.8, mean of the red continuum 22.8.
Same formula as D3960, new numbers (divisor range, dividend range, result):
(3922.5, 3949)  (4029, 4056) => 1.07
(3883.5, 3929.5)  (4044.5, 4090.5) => 1.04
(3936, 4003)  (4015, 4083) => 1.02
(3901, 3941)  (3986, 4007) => 1.09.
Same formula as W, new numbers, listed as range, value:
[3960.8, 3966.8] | 19.4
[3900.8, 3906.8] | 23.7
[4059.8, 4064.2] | 22.5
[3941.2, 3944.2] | 20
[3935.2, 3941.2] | 18.8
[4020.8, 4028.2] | 21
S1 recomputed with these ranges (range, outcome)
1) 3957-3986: 20.8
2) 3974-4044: 22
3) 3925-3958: 21.2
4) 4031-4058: 20.5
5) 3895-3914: 22.4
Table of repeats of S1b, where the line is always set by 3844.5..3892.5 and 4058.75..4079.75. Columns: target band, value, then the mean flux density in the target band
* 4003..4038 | 0.01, 21.8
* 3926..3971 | 0.08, 21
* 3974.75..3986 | 0.06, 21.1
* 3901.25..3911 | 0.00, 22.8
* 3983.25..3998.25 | -0.03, 22.9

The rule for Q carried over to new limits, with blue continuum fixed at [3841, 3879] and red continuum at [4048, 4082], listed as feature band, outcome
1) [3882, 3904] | 0.8 A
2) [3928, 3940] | 1.3 A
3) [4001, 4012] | -0.2 A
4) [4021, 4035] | 0.3 A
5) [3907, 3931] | 0.8 A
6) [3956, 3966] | 0.9 A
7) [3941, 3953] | 0.3 A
